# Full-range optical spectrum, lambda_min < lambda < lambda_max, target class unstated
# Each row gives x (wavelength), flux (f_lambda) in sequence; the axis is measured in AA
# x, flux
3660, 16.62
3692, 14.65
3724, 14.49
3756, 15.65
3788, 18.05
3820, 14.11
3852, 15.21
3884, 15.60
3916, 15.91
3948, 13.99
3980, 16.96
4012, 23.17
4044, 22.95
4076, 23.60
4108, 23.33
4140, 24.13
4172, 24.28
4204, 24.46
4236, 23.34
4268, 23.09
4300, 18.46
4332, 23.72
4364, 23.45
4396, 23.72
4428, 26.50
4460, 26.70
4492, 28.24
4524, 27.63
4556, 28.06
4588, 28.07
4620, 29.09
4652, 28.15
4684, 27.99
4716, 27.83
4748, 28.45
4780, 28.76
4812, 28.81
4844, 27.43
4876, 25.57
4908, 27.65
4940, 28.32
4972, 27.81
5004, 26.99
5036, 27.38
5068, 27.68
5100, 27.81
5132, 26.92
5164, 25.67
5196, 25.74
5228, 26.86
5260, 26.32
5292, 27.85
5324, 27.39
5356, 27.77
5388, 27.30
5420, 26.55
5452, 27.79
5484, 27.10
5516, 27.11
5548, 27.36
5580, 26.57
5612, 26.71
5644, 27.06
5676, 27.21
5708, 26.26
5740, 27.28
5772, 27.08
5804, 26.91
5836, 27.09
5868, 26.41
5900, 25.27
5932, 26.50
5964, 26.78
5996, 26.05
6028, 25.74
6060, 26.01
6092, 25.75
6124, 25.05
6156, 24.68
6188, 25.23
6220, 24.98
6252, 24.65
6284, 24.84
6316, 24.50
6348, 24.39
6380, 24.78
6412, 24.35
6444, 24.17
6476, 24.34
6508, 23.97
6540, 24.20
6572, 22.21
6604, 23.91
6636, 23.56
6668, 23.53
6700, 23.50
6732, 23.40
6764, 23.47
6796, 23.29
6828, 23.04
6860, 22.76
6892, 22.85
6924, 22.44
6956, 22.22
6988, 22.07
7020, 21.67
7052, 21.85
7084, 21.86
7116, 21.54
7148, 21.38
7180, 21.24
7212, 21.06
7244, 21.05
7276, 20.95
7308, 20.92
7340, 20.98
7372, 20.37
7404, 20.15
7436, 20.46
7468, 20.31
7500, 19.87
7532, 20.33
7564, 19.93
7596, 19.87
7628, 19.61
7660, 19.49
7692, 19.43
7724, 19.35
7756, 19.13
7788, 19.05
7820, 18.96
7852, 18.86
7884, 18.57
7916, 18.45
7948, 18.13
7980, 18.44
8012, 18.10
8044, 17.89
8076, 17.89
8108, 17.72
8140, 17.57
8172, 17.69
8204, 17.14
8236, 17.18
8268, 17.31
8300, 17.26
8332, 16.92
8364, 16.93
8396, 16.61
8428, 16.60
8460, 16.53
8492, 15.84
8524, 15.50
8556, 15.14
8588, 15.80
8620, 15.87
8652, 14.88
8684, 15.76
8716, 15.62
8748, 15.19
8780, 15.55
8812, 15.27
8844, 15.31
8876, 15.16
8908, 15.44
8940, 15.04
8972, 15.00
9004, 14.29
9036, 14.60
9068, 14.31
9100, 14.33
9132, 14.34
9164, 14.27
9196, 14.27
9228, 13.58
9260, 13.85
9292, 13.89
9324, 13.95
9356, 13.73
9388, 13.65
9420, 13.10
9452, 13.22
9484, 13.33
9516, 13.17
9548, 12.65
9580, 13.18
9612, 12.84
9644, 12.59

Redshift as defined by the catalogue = 0.00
